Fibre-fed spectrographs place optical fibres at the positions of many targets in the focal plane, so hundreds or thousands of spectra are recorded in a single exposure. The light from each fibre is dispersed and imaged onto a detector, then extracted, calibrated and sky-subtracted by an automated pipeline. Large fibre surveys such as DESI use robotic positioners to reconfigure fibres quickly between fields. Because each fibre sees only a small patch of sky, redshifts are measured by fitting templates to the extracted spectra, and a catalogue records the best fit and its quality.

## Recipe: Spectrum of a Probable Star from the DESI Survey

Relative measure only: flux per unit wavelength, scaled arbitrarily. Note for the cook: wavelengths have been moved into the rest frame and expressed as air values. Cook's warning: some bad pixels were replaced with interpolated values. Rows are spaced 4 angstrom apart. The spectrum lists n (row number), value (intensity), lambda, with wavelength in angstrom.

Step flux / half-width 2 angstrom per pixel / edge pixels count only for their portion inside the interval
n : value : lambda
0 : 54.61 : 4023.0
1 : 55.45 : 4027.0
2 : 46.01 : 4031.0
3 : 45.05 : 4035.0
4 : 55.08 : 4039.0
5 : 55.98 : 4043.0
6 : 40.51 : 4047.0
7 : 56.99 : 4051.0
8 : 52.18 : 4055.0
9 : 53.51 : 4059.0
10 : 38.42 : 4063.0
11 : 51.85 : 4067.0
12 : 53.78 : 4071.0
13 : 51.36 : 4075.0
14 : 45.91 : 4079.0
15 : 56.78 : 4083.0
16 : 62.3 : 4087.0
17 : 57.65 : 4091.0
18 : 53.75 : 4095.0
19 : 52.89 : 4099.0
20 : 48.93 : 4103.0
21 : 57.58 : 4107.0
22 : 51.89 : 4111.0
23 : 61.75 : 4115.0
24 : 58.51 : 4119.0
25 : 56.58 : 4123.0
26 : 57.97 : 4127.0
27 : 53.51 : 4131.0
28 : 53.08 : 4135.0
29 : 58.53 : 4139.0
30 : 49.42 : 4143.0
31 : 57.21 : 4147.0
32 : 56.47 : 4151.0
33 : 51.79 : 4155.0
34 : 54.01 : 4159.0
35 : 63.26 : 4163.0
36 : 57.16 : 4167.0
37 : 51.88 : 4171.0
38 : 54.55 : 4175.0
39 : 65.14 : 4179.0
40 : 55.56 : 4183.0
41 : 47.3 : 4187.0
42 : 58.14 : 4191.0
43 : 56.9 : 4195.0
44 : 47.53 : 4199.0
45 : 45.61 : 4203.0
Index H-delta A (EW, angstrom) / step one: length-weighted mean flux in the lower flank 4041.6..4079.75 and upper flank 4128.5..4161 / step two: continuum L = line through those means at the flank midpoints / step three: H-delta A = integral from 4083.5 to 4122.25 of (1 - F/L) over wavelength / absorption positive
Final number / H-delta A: -3.0 angstrom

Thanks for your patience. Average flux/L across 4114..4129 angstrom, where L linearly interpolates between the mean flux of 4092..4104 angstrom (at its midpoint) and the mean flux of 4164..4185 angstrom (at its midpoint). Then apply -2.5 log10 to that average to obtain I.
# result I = -0.09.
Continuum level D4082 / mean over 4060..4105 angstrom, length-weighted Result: 52.2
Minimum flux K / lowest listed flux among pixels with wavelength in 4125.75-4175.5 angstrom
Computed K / 49.42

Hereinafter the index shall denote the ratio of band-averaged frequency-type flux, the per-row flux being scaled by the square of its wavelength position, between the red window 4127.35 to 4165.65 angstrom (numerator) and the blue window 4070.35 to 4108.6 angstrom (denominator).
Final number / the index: 1.05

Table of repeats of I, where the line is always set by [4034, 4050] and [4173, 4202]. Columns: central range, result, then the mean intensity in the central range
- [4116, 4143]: -0.07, 56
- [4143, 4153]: -0.04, 55.4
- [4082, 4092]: -0.15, 59.2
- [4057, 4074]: 0.03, 49.5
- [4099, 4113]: -0.02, 52.8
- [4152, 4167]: -0.05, 56.5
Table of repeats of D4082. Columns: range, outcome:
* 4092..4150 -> 55.2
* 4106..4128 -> 57.3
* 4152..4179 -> 56.2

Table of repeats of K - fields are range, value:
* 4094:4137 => 48.93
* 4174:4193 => 47.3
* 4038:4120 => 38.42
